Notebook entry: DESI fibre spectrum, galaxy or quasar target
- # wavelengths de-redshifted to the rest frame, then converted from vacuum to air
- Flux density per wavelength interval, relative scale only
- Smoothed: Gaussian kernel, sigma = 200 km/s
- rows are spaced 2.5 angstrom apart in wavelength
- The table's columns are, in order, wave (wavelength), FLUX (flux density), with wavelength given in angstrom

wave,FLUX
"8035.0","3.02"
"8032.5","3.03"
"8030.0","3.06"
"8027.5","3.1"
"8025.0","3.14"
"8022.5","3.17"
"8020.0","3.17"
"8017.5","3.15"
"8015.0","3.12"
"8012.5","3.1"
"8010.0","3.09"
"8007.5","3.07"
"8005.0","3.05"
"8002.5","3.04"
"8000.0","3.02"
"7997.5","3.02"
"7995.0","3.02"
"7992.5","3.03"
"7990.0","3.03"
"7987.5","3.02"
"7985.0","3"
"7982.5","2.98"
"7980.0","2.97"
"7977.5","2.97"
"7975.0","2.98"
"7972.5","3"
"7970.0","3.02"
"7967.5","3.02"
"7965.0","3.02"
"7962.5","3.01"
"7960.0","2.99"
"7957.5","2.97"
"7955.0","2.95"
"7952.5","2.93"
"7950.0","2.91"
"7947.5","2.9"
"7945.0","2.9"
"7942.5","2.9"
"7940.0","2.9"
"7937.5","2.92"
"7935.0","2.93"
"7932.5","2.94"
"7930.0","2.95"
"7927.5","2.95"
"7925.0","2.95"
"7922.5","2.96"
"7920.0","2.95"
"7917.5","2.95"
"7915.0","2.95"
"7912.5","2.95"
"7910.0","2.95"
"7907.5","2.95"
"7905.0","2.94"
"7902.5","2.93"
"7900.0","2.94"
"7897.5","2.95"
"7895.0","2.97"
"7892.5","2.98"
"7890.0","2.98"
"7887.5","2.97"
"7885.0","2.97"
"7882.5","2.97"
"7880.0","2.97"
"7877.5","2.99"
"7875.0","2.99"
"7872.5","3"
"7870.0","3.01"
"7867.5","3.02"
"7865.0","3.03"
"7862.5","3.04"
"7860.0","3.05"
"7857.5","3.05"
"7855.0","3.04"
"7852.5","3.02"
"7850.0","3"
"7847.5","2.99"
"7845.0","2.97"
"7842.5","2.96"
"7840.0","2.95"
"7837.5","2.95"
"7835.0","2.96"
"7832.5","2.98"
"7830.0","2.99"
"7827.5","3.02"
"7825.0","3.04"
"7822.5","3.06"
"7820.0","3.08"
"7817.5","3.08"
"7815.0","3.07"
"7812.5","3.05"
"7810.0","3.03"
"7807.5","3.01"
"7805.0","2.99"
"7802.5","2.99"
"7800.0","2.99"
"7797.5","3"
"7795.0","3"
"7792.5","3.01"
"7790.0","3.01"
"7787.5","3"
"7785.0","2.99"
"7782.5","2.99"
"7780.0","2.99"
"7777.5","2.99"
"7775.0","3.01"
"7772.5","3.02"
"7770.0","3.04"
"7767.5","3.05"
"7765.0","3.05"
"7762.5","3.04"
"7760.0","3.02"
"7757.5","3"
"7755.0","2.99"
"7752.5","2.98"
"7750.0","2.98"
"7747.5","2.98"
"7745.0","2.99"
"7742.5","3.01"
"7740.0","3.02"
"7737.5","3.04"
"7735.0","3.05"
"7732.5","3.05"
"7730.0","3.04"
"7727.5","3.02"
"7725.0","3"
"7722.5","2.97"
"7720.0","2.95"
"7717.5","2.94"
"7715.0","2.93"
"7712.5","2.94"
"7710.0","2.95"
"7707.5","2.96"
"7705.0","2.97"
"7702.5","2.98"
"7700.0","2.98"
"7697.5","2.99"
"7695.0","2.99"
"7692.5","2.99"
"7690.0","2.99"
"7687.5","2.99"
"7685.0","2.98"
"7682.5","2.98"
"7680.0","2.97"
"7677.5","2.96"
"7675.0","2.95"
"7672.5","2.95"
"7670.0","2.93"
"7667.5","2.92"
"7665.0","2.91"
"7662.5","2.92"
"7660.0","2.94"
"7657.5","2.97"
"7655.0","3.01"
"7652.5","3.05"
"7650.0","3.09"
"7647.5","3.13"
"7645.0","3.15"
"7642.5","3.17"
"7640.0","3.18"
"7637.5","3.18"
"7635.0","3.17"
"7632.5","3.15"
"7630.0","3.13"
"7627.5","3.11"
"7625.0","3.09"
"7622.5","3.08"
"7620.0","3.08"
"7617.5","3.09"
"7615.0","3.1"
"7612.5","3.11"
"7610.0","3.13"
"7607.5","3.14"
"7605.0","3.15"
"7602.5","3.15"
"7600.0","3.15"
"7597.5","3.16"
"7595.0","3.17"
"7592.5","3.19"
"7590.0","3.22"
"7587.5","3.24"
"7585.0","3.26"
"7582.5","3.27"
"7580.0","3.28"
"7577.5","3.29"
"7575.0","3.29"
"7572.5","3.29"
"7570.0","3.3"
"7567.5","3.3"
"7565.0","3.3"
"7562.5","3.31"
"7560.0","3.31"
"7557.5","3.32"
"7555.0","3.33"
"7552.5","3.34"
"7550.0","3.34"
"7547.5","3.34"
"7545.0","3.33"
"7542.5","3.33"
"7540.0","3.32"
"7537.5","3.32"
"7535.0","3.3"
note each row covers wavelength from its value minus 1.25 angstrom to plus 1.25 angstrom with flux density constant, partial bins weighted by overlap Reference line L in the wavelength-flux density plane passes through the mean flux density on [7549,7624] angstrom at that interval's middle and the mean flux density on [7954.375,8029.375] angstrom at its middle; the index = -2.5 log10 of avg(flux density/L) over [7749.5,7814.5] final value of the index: 0.04 mag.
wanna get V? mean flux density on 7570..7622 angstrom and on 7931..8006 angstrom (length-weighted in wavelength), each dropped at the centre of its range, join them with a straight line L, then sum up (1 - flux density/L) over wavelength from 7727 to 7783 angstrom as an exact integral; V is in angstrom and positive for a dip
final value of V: 1.51 angstrom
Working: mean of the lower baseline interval 3.19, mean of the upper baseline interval 2.98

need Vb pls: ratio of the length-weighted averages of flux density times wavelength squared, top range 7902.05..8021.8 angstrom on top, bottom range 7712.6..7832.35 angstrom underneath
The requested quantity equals 1.04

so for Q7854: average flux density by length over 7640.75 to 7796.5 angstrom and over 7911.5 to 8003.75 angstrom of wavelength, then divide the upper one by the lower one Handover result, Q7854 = 0.99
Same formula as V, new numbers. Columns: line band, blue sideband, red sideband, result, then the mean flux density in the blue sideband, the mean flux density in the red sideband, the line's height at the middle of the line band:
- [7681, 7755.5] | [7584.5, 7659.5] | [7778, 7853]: 2.0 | 3.13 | 3.01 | 3.07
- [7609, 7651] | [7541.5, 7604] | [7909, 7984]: 1.3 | 3.27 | 2.96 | 3.22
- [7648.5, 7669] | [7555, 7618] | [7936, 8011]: 1.3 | 3.22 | 2.99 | 3.18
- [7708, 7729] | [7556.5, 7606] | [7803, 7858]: 1.0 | 3.25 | 3.01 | 3.12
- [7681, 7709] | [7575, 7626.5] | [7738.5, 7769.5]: 0.8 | 3.17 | 3.01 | 3.07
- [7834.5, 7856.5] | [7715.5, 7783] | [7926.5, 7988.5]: 0.0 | 3.01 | 2.96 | 2.99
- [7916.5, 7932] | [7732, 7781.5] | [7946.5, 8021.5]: 0.3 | 3.01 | 3.02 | 3.02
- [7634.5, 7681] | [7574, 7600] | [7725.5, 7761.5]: 1.6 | 3.23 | 3.01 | 3.13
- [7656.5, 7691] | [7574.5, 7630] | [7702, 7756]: 1.3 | 3.17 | 2.99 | 3.07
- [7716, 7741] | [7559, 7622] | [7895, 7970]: 0.8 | 3.21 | 2.95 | 3.1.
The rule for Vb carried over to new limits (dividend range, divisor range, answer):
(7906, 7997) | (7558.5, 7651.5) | 1.02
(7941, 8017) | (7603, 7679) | 1.07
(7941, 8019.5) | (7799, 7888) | 1.03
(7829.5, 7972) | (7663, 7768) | 1.04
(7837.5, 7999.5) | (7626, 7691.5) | 1.05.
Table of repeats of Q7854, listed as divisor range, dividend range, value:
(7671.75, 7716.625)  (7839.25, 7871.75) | 1.01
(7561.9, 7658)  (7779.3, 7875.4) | 0.95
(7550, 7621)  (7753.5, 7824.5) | 0.94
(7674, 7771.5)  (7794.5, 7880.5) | 1.01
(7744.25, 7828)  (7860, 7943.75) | 0.98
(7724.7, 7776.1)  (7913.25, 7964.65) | 0.97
